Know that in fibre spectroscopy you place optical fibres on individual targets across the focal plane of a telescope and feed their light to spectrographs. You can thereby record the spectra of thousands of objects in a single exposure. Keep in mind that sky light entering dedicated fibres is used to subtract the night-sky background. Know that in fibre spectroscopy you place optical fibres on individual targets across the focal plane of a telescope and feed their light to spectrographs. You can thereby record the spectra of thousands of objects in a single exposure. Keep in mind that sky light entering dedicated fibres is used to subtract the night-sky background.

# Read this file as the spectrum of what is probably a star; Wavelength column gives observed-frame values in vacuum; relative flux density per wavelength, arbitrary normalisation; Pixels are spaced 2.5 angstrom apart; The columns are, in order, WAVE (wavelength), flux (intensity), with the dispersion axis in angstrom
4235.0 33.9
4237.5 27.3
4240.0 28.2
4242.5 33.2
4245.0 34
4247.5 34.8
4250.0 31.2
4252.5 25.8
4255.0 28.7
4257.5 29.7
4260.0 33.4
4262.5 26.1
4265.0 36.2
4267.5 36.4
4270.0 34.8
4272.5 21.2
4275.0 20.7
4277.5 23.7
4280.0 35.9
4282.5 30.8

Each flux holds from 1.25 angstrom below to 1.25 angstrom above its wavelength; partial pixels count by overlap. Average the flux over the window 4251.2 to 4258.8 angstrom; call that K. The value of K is 28.1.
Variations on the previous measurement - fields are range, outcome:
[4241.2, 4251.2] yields 33.3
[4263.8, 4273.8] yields 32.1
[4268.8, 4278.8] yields 25.1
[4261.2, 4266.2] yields 31.1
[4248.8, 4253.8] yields 28.5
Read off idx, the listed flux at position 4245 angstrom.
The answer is 34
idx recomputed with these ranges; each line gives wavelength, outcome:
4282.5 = 30.8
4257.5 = 29.7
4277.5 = 23.7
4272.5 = 21.2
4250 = 31.2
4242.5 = 33.2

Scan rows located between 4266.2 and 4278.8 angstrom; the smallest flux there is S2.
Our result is 20.7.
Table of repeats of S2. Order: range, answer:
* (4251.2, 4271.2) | 25.8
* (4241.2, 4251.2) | 31.2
